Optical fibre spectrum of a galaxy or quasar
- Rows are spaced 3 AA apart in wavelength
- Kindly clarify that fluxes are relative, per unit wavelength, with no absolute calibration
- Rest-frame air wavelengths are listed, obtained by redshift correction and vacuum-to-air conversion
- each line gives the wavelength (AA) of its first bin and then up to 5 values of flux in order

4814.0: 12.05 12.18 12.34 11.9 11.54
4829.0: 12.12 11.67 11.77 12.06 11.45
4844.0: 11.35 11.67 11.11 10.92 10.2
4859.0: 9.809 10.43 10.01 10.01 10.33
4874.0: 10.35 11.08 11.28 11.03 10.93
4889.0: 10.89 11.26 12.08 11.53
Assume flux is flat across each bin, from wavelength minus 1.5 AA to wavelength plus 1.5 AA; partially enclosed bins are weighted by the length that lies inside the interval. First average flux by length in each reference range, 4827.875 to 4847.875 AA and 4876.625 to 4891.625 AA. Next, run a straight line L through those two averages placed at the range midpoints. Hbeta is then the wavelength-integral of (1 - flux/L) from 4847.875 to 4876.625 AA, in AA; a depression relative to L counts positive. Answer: 2.4 AA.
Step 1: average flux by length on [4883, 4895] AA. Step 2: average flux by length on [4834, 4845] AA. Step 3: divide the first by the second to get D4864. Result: 1.0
